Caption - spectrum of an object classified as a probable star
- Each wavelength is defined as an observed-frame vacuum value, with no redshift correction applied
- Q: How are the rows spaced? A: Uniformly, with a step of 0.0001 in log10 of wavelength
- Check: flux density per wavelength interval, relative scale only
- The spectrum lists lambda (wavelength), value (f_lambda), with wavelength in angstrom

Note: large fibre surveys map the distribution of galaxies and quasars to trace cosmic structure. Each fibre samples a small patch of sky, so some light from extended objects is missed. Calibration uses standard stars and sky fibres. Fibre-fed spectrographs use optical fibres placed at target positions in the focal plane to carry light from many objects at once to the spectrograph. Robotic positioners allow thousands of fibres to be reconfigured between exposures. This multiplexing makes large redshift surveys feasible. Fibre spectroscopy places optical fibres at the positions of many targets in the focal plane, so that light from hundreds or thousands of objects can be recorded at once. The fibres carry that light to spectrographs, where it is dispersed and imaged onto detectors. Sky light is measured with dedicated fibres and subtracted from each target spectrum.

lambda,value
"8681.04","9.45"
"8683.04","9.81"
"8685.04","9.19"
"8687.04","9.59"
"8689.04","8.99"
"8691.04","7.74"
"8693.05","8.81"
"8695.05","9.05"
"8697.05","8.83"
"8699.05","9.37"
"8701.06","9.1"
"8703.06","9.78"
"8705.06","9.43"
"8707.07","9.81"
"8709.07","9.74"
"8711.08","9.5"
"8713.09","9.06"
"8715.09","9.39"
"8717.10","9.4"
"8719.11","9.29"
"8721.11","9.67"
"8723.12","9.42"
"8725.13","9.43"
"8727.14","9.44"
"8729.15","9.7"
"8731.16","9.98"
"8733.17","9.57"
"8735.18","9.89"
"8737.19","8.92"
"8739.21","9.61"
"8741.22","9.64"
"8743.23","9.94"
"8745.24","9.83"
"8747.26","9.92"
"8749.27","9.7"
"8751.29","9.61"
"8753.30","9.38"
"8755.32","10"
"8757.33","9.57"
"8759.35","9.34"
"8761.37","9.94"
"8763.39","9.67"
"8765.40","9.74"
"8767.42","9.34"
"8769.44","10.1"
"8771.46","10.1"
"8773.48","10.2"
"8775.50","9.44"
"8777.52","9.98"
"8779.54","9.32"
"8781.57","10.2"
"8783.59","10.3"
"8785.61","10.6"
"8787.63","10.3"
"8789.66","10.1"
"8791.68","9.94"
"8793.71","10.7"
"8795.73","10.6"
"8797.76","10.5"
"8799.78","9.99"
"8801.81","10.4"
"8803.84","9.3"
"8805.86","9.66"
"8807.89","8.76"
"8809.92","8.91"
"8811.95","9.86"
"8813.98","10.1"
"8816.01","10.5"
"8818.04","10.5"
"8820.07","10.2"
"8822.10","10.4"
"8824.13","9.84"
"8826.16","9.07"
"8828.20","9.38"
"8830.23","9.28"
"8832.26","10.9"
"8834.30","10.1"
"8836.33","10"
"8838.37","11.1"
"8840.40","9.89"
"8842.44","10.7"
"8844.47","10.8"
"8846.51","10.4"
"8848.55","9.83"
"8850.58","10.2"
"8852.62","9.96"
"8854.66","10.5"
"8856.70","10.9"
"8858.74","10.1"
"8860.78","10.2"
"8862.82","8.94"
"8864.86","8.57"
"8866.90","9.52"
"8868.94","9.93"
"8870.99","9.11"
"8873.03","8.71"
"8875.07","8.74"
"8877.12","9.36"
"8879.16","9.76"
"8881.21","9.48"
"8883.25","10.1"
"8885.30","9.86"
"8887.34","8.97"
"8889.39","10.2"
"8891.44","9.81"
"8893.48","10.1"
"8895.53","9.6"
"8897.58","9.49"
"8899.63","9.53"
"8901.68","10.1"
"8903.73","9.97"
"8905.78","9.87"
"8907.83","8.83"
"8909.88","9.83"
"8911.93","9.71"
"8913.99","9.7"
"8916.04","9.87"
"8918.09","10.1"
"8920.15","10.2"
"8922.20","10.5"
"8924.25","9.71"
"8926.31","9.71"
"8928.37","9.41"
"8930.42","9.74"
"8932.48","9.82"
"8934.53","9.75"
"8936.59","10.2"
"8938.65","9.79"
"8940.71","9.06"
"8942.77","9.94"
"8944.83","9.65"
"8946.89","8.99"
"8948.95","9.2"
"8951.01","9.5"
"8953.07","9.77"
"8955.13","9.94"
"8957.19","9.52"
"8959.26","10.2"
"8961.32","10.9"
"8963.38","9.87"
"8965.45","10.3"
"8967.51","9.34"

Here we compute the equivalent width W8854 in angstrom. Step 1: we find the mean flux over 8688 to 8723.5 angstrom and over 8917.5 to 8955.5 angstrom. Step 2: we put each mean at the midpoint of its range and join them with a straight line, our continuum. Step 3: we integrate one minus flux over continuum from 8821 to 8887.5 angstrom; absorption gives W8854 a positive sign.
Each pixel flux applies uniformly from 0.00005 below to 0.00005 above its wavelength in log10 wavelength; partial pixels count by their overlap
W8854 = -2.1 angstrom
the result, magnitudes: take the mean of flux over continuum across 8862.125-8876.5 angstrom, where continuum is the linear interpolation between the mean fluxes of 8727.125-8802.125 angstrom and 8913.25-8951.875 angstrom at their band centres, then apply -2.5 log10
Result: 0.08 mag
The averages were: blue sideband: 9.88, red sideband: 9.73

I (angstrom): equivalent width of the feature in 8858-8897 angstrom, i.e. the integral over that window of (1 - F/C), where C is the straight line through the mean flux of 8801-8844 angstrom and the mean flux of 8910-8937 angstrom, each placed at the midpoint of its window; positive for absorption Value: 1.5 angstrom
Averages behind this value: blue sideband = 9.96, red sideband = 9.87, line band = 9.53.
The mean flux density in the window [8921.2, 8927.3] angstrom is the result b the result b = 9.97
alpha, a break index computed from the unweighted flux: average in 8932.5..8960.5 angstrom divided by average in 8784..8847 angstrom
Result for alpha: 1.0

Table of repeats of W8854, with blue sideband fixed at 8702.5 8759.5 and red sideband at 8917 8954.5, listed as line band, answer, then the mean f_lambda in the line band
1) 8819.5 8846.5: -1.3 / 10.1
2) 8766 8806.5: -1.8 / 10.1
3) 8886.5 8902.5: 0.0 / 9.73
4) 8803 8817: 0.1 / 9.59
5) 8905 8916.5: 0.1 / 9.62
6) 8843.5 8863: -1.1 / 10.2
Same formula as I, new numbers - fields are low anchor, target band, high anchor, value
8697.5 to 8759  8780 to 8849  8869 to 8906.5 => -3.6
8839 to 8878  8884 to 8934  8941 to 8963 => 0.0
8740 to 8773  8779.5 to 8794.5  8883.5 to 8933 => -0.7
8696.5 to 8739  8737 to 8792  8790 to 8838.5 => -0.6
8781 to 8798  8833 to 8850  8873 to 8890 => -0.8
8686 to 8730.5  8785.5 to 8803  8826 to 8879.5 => -1.3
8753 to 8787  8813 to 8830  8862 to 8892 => -0.6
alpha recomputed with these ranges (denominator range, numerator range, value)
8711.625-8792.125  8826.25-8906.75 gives 1.01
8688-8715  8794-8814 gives 1.07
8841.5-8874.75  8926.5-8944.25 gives 0.98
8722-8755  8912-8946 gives 1.02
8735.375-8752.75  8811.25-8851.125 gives 1.05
